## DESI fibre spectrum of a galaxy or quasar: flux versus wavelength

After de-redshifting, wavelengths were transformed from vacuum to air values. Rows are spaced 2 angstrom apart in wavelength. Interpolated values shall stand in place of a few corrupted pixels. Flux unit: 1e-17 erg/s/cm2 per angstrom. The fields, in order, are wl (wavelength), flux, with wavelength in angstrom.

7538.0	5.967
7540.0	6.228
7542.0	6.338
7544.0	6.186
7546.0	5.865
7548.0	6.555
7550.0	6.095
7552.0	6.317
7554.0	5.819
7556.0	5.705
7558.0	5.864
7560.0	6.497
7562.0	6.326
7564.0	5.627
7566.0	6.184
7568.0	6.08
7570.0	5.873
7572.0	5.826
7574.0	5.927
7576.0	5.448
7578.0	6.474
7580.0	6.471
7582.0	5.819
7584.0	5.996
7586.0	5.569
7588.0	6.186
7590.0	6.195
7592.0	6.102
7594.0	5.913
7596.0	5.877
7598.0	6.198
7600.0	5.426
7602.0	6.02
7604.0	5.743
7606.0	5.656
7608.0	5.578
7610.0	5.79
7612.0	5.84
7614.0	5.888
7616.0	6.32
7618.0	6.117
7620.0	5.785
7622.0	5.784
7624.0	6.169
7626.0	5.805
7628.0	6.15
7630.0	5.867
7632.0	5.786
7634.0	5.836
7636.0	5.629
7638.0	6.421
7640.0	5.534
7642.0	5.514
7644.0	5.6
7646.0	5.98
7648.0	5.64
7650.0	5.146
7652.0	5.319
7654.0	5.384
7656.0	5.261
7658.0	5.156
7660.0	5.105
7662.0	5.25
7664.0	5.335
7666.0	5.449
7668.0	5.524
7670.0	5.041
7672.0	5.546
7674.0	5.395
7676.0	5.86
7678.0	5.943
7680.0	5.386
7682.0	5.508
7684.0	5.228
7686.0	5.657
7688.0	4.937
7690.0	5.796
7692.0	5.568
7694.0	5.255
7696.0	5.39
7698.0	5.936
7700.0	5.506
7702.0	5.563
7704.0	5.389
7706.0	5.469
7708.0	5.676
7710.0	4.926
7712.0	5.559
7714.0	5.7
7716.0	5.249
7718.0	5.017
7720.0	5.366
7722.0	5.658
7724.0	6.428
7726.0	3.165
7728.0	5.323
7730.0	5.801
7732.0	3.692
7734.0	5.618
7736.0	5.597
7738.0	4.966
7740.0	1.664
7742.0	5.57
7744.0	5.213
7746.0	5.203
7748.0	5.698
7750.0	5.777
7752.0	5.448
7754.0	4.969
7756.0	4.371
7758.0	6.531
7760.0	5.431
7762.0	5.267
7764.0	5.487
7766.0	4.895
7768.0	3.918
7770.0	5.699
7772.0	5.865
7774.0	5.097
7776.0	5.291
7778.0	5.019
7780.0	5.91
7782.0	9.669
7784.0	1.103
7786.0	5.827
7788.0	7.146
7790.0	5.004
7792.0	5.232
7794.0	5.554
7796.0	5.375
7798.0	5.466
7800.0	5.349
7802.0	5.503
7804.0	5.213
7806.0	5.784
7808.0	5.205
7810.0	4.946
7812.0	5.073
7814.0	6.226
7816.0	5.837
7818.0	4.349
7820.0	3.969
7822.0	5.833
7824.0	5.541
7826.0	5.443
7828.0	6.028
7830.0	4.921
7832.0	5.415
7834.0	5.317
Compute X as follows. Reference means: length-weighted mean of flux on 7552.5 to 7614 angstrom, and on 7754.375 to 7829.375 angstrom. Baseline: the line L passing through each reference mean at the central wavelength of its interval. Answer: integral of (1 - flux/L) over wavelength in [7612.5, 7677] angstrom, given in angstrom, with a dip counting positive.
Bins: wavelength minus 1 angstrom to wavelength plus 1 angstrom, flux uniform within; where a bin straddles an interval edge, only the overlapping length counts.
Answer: 1.46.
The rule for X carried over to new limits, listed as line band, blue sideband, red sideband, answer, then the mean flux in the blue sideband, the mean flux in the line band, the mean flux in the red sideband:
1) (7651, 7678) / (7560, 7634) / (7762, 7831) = 1.8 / 5.95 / 5.38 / 5.37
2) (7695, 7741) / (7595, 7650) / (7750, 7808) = 3.5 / 5.84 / 5.16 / 5.41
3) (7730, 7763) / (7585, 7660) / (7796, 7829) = 2.5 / 5.78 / 5.09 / 5.36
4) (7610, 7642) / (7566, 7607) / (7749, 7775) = -0.6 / 5.95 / 5.91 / 5.29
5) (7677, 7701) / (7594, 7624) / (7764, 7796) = 0.6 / 5.87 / 5.51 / 5.42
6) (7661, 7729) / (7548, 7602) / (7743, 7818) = 2.9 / 6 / 5.41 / 5.41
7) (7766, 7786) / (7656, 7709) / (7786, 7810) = 0.8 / 5.45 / 5.29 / 5.52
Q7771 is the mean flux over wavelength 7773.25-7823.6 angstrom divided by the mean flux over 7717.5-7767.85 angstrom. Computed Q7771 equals 1.1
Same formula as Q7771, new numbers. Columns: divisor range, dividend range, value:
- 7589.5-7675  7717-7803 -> 0.92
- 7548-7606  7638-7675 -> 0.91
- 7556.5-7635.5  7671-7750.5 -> 0.89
